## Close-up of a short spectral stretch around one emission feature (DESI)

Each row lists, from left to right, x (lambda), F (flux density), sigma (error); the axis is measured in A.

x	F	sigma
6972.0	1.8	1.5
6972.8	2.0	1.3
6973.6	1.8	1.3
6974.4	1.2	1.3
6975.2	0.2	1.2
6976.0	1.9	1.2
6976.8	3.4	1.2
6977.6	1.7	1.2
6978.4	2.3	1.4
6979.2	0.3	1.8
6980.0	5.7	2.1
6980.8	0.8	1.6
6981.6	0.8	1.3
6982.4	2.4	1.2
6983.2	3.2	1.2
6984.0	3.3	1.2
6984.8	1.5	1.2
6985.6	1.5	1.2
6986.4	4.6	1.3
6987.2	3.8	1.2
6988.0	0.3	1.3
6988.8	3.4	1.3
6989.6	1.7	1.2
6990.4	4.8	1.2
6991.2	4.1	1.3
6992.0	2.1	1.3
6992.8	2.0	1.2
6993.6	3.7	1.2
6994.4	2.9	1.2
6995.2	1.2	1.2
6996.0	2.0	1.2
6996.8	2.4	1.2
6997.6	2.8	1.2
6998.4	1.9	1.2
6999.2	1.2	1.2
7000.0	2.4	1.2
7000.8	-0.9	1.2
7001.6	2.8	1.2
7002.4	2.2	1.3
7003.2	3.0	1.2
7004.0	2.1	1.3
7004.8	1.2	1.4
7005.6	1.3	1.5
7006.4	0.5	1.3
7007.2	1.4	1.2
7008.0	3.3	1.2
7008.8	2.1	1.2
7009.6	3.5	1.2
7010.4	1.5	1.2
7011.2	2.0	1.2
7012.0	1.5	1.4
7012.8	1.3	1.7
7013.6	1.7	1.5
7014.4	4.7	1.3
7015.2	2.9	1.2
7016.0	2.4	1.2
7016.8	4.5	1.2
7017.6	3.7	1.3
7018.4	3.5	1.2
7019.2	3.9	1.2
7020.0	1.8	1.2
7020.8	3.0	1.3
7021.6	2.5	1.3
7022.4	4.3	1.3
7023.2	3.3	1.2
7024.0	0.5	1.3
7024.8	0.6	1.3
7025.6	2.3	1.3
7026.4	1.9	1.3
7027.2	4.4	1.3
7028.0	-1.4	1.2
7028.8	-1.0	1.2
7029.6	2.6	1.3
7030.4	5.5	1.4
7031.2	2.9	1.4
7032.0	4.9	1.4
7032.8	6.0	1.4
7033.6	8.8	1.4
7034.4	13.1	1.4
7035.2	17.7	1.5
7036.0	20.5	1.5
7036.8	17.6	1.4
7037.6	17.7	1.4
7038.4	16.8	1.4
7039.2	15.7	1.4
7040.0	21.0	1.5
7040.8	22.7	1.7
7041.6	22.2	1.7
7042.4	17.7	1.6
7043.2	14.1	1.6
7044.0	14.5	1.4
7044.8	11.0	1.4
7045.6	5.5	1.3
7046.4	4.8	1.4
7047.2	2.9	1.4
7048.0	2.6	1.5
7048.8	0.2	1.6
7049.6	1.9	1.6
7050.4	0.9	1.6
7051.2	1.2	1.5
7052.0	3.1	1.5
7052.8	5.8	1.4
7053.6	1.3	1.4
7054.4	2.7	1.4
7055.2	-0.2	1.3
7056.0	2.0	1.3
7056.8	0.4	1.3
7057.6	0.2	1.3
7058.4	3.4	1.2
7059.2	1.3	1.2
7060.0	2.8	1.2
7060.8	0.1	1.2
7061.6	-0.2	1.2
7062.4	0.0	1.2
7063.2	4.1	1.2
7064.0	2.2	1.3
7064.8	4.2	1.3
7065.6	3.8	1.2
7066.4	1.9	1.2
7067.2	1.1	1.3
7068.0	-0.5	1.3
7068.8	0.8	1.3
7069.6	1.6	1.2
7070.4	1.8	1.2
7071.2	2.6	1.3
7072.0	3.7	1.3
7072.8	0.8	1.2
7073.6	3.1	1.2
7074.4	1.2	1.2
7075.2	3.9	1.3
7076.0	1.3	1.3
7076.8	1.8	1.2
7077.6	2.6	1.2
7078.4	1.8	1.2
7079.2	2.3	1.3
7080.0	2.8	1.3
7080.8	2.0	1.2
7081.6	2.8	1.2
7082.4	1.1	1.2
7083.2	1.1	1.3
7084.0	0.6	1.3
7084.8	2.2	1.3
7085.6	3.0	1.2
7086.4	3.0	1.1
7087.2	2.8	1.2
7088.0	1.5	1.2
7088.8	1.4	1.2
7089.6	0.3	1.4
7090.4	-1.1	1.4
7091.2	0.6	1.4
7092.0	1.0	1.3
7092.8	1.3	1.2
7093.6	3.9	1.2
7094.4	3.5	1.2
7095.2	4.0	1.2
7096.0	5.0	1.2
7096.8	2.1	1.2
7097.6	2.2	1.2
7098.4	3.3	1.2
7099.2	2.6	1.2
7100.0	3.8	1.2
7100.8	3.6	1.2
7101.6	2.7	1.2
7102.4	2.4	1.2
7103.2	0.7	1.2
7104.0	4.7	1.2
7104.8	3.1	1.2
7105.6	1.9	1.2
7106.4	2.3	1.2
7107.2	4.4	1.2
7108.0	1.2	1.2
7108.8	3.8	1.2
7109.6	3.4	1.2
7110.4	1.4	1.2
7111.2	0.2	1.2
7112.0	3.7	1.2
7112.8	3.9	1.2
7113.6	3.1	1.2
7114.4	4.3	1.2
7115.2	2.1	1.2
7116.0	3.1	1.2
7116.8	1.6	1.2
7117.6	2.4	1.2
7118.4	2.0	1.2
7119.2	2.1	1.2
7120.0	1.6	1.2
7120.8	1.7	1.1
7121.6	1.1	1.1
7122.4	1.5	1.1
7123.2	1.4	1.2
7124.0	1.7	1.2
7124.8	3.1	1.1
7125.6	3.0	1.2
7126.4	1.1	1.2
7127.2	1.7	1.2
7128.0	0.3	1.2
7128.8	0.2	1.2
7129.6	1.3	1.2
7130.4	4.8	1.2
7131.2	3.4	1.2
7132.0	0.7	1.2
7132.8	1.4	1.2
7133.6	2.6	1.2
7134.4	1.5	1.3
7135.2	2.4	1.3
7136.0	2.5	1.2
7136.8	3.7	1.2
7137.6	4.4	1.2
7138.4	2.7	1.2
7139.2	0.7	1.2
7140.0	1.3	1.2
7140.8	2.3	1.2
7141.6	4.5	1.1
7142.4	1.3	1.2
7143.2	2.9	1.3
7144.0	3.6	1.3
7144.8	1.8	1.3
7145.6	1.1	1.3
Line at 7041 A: [O II] 3727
